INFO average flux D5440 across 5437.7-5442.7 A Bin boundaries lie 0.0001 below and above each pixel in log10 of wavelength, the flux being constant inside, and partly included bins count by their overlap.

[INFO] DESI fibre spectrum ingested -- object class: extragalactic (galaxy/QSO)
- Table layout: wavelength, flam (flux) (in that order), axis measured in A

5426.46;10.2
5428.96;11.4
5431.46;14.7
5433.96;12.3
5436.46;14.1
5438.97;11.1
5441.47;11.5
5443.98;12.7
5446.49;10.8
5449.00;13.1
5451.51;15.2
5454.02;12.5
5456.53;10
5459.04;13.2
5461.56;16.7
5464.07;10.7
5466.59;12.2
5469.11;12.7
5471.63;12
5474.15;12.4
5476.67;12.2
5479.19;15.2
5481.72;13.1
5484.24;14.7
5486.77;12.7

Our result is 11.3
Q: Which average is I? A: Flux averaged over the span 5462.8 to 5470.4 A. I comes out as 11.9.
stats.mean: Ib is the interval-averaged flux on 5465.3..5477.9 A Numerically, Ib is 12.3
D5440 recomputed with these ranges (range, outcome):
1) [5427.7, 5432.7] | 13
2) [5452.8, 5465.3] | 12.6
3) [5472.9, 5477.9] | 12.3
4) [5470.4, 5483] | 13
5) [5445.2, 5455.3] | 12.9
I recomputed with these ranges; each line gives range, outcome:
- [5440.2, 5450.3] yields 12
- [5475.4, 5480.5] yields 13.7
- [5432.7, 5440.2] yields 12.5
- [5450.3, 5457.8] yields 12.6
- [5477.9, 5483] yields 14.1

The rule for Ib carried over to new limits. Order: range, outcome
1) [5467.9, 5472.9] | 12.3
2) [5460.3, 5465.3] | 13.7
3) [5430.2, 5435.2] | 13.5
